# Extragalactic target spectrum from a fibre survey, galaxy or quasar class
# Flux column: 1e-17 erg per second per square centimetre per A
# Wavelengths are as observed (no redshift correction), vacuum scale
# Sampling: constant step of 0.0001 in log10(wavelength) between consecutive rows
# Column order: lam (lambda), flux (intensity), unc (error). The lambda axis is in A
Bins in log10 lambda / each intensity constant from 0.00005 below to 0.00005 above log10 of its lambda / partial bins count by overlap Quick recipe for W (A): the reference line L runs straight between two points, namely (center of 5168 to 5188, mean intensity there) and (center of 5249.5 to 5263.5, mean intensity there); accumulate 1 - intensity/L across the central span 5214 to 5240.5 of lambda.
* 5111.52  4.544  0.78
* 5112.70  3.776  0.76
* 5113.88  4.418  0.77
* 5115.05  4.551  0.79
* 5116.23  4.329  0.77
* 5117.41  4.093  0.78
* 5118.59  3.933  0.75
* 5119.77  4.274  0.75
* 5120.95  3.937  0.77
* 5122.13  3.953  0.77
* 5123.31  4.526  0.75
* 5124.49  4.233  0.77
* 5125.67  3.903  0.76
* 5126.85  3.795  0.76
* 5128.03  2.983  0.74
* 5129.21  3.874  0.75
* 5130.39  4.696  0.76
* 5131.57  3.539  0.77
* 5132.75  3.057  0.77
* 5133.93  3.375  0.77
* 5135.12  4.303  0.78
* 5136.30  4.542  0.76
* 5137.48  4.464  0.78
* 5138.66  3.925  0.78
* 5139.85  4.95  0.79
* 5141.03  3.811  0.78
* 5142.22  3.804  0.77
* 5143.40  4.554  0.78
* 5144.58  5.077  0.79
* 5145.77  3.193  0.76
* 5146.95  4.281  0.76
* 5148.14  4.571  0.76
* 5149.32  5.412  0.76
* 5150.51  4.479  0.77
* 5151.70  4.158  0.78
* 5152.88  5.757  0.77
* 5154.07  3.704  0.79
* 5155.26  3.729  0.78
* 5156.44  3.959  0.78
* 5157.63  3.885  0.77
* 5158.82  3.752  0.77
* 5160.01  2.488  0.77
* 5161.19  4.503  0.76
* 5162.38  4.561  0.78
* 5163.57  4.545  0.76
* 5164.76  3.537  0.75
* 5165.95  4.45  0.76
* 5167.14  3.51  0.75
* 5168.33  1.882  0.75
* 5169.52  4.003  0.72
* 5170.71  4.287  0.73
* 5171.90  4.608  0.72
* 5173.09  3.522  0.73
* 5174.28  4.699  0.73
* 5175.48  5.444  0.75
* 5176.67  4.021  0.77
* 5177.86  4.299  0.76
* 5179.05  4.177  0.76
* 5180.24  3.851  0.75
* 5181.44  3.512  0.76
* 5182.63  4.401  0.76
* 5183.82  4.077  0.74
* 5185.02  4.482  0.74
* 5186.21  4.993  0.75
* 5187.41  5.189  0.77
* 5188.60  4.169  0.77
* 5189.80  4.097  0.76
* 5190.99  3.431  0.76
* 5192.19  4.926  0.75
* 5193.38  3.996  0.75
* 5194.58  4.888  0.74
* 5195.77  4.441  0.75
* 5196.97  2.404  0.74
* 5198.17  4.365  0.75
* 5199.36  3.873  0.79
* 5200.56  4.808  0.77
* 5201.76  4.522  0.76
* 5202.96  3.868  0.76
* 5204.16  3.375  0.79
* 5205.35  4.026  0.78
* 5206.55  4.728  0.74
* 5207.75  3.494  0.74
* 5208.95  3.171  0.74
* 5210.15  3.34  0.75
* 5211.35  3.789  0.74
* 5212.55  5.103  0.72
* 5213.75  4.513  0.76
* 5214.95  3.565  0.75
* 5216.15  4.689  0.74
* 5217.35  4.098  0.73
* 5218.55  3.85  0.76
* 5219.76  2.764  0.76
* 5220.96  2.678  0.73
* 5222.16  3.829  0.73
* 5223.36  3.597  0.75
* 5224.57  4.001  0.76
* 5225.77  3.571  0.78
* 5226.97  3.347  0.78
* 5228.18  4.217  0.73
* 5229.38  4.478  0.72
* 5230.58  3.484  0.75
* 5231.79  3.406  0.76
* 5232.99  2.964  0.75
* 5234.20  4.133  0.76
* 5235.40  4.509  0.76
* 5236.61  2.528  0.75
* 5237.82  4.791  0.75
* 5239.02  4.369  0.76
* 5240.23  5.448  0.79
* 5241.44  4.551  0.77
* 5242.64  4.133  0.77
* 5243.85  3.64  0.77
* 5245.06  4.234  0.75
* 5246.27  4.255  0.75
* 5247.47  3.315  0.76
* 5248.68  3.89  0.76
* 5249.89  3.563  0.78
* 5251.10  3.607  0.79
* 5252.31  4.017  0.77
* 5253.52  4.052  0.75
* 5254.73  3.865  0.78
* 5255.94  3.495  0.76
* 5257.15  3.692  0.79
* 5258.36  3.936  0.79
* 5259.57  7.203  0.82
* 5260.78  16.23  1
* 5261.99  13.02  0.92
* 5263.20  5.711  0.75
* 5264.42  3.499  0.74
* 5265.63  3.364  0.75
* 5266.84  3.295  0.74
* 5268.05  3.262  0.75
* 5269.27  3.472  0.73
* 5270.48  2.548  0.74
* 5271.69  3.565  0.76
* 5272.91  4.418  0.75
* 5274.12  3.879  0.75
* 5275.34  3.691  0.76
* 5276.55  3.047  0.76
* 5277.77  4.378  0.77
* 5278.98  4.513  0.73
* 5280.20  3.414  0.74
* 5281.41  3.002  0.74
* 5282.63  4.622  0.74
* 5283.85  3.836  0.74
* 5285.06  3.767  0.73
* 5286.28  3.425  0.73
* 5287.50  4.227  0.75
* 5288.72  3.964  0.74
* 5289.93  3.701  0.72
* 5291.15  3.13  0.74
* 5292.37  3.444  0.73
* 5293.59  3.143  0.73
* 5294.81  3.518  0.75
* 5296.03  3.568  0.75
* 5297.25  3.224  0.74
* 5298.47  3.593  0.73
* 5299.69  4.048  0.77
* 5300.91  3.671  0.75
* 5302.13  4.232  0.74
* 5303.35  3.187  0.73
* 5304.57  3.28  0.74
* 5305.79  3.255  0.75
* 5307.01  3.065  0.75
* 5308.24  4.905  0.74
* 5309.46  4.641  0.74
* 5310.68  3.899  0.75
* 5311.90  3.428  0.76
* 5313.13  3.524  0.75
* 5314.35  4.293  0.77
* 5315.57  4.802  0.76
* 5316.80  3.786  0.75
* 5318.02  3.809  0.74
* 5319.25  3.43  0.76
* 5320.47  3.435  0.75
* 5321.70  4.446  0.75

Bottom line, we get 7.72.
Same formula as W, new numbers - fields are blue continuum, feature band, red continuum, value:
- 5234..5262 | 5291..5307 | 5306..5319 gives 2.62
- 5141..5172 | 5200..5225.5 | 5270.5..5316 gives 0.38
